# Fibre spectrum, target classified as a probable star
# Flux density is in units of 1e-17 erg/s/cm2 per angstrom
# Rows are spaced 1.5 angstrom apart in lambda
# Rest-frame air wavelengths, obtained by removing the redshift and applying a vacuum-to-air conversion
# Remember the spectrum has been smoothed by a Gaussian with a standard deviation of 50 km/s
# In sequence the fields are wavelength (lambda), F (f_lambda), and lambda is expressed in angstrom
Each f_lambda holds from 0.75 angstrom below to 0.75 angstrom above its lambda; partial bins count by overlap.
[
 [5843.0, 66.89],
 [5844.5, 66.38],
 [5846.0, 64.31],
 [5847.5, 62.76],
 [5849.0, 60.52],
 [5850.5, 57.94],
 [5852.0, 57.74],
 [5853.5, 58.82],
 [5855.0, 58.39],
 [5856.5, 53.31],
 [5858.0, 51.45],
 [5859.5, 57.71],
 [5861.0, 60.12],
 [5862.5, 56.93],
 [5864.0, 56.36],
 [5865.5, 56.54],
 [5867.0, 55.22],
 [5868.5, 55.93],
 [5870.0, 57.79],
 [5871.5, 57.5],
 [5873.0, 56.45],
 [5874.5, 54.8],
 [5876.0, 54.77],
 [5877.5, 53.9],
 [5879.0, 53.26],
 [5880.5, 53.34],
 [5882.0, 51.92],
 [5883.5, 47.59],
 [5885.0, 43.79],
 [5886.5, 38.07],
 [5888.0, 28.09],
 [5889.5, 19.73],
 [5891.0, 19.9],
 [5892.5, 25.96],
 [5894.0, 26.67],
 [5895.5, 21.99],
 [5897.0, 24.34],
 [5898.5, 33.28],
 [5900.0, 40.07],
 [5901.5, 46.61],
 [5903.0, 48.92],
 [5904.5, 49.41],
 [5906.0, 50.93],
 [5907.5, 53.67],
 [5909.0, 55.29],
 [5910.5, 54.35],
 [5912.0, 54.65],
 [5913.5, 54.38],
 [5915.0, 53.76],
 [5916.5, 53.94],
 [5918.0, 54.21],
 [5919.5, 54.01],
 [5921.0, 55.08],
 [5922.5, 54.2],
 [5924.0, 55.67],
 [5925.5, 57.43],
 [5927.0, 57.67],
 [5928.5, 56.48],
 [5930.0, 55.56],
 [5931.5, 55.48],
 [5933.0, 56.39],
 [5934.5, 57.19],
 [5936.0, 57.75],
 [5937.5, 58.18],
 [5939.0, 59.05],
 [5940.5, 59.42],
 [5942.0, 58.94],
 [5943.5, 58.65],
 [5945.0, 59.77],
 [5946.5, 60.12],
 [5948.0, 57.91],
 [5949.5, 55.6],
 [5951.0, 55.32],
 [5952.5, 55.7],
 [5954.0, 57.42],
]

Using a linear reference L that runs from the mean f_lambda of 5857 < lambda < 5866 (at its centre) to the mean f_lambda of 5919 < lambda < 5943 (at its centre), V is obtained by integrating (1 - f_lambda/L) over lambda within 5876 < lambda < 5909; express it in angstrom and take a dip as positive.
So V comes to 9.5 angstrom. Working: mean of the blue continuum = 56.4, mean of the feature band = 40.3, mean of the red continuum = 56.8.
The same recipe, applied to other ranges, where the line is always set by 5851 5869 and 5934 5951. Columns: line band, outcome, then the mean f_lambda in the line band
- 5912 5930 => 0.8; 55.2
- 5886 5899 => 7.1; 26.1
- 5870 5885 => 0.9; 53.4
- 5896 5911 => 3.2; 45.1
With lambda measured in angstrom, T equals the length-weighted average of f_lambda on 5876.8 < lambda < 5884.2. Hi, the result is 52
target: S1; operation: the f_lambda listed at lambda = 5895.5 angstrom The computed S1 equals 21.99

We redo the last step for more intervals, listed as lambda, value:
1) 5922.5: 54.2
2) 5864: 56.36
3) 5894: 26.67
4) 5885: 43.79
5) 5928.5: 56.48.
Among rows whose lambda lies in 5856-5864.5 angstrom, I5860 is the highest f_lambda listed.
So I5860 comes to 60.12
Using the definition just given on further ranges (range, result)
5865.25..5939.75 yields 59.05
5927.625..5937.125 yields 57.75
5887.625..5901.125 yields 40.07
